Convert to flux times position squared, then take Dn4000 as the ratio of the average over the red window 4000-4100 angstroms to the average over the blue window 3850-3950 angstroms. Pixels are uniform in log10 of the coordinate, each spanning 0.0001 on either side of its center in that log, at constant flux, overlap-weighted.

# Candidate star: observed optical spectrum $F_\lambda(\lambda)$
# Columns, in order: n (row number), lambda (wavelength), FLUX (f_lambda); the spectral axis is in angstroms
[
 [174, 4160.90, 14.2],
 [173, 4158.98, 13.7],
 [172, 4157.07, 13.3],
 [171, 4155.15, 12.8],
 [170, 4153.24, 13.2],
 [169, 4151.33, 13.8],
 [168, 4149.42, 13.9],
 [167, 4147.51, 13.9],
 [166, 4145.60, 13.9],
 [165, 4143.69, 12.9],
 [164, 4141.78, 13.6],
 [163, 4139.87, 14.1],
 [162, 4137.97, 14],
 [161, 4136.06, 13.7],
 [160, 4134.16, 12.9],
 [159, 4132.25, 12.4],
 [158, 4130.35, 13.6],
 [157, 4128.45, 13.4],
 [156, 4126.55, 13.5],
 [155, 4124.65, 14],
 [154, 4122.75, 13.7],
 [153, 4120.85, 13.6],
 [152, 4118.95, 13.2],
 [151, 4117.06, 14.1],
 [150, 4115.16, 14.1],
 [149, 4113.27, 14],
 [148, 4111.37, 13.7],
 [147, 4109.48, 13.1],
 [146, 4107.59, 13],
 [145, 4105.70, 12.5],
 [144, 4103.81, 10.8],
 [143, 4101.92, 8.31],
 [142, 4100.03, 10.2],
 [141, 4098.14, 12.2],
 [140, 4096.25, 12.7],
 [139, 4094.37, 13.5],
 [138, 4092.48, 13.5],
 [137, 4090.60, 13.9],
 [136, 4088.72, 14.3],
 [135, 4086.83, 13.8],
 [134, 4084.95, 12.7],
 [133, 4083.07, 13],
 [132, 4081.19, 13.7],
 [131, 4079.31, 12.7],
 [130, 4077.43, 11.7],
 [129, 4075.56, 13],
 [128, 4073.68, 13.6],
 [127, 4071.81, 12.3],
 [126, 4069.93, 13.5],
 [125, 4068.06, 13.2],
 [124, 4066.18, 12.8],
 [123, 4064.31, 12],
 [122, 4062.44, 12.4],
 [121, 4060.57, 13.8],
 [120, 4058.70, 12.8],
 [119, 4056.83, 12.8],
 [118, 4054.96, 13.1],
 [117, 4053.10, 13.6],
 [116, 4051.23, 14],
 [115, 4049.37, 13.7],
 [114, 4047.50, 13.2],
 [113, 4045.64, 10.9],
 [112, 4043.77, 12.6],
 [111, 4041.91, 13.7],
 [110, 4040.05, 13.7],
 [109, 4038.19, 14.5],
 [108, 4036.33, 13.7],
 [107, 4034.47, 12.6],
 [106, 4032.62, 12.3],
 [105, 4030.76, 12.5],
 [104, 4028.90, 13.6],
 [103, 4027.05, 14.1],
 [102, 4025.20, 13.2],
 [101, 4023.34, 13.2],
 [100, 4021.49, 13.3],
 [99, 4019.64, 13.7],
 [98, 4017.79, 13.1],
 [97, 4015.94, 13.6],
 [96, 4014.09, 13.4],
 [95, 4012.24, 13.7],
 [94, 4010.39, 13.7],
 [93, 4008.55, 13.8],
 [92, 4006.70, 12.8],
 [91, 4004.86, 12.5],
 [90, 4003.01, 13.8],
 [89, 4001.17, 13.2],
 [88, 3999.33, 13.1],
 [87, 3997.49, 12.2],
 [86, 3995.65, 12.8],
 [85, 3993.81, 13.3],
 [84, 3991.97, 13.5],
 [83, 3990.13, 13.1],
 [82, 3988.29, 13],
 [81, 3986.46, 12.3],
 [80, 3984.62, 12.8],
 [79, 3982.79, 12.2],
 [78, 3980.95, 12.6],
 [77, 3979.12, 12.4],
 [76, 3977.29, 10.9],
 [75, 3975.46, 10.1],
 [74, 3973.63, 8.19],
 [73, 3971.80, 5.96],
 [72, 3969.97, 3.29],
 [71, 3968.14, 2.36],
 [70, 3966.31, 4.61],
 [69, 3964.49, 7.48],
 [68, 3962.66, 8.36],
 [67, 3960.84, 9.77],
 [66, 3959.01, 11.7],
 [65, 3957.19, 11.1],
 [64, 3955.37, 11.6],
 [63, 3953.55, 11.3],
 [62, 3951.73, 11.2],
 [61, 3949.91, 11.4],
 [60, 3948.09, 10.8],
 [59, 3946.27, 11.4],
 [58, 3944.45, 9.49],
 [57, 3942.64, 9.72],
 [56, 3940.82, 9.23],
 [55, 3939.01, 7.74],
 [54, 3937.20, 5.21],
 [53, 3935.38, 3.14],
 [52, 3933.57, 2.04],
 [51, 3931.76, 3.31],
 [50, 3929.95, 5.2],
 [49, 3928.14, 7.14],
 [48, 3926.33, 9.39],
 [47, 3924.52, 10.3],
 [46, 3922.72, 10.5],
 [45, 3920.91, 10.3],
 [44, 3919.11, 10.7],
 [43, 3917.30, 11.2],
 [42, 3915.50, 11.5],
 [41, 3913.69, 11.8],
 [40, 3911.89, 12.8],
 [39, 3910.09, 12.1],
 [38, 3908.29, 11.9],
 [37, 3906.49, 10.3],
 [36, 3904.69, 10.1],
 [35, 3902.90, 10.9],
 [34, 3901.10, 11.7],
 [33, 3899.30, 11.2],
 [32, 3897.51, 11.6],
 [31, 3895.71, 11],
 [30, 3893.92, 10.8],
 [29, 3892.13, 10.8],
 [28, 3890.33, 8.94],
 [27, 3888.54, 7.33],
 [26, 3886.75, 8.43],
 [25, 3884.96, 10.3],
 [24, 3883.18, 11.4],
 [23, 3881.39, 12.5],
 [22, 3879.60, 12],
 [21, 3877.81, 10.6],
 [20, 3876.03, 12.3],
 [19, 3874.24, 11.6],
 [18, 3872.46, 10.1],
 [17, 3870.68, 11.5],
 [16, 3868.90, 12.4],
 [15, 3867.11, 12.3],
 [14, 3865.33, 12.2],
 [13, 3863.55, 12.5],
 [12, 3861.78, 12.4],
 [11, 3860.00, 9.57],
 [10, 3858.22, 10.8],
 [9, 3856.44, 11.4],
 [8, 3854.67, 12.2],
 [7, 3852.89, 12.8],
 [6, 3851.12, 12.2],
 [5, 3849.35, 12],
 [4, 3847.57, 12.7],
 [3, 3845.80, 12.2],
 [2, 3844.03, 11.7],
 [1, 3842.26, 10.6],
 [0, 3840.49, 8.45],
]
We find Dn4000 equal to 1.39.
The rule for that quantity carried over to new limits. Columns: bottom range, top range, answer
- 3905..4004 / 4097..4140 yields 1.41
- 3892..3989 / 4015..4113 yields 1.43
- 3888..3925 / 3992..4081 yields 1.29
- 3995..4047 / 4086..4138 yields 1.03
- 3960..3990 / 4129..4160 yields 1.58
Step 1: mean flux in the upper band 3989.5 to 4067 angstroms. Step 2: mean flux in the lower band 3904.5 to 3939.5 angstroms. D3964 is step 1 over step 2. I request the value 1.5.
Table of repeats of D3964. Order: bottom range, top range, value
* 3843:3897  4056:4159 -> 1.16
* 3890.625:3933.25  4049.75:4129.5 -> 1.28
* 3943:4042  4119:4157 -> 1.16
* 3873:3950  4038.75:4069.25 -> 1.33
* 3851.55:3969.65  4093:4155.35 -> 1.31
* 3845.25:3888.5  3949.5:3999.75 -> 0.91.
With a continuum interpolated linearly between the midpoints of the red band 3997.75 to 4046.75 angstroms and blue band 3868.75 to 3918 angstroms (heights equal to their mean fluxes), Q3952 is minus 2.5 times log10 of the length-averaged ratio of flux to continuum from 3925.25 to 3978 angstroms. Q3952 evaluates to 0.44 mag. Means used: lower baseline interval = 11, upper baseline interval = 13.2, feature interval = 8.04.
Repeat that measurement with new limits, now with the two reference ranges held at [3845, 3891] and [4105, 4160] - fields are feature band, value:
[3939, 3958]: 0.14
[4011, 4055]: -0.05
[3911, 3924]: 0.05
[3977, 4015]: -0.05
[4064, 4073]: 0.01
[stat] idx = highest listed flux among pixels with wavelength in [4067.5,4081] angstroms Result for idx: 13.6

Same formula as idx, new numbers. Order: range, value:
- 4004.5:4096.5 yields 14.5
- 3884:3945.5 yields 12.8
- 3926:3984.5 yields 12.6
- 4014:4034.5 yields 14.1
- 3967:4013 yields 13.8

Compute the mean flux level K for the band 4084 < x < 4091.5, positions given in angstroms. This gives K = 13.7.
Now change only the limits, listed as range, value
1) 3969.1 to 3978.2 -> 7.71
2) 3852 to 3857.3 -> 12.1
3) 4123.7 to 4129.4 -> 13.6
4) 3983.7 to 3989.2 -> 12.7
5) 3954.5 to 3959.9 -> 11.5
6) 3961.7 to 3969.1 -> 5.72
